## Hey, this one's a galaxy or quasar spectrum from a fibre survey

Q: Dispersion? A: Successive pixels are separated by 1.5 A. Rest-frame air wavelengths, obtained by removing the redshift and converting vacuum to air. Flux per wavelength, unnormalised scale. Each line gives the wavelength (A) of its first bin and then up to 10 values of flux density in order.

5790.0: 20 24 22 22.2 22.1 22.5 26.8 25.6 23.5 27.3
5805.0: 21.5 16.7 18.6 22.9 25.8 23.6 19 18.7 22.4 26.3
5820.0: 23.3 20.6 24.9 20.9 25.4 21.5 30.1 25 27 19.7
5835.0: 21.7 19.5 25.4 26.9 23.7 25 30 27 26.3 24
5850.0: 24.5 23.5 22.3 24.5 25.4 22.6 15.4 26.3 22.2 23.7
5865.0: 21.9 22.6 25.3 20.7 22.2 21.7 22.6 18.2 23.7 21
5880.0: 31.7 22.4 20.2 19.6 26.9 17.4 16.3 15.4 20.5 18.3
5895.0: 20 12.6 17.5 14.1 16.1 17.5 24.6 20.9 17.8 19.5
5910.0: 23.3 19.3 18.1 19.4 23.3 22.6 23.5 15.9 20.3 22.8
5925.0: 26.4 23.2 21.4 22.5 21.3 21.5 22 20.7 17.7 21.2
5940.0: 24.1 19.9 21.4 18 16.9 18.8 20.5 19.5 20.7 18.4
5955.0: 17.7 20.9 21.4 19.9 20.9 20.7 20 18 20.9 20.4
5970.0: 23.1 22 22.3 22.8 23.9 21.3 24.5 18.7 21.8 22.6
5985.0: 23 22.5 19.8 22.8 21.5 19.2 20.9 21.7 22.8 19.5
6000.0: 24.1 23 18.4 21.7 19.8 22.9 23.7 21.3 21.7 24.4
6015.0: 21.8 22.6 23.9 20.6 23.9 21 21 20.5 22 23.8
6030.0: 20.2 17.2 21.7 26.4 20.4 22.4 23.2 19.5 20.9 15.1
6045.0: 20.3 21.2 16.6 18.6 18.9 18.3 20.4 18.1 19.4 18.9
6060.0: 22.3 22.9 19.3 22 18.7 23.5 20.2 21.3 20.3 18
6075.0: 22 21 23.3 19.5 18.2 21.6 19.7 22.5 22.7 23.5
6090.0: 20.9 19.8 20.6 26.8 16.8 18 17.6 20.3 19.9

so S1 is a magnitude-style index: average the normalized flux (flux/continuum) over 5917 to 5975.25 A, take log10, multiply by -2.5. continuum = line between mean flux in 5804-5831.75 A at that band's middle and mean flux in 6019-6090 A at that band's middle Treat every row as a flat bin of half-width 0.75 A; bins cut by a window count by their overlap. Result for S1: 0.042 mag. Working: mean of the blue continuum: 22.7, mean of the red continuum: 20.7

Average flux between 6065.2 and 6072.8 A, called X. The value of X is 20.8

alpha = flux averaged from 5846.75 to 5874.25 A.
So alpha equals 23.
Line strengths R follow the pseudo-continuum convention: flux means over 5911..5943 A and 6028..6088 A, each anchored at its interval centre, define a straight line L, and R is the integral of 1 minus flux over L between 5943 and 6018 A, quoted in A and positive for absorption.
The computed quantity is -0.7 A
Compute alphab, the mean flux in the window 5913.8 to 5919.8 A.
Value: 22.2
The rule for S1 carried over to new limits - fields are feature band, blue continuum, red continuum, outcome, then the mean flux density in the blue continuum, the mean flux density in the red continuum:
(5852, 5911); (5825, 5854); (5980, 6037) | 0.15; 24.6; 21.7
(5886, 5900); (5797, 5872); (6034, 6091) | 0.28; 23.4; 20.5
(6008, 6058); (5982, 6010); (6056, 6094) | 0.02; 21.7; 20.9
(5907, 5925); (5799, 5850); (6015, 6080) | 0.08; 23.7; 20.7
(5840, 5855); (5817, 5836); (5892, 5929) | -0.10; 23.8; 20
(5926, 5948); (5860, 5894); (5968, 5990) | 0.06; 21.8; 22.1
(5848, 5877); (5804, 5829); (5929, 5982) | -0.04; 22.3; 20.7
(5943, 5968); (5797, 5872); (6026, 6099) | 0.12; 23.4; 20.6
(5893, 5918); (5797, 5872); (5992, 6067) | 0.18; 23.4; 21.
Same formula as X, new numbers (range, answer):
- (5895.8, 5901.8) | 15.1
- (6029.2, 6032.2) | 18.8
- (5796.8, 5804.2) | 25.1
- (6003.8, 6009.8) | 22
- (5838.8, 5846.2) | 26.5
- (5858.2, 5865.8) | 21.9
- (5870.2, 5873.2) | 21.9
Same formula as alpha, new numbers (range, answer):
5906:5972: 20.6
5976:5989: 21.9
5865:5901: 20.4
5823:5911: 22.1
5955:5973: 20.7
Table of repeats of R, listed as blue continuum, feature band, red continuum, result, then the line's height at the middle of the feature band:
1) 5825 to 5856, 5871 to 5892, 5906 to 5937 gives 1.4 A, 22.9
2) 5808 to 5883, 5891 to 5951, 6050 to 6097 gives 6.4 A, 22.5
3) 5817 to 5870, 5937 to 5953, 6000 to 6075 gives 1.7 A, 22.3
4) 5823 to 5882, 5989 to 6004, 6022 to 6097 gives 0.1 A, 21.6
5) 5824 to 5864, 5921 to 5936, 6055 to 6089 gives 0.5 A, 22.9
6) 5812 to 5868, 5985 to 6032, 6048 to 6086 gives -1.2 A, 21.1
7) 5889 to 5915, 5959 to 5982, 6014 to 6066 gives -2.0 A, 19.6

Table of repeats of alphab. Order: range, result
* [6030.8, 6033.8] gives 19.6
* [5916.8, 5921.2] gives 20.7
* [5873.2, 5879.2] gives 21.4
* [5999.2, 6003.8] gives 21.8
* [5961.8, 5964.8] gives 20.3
